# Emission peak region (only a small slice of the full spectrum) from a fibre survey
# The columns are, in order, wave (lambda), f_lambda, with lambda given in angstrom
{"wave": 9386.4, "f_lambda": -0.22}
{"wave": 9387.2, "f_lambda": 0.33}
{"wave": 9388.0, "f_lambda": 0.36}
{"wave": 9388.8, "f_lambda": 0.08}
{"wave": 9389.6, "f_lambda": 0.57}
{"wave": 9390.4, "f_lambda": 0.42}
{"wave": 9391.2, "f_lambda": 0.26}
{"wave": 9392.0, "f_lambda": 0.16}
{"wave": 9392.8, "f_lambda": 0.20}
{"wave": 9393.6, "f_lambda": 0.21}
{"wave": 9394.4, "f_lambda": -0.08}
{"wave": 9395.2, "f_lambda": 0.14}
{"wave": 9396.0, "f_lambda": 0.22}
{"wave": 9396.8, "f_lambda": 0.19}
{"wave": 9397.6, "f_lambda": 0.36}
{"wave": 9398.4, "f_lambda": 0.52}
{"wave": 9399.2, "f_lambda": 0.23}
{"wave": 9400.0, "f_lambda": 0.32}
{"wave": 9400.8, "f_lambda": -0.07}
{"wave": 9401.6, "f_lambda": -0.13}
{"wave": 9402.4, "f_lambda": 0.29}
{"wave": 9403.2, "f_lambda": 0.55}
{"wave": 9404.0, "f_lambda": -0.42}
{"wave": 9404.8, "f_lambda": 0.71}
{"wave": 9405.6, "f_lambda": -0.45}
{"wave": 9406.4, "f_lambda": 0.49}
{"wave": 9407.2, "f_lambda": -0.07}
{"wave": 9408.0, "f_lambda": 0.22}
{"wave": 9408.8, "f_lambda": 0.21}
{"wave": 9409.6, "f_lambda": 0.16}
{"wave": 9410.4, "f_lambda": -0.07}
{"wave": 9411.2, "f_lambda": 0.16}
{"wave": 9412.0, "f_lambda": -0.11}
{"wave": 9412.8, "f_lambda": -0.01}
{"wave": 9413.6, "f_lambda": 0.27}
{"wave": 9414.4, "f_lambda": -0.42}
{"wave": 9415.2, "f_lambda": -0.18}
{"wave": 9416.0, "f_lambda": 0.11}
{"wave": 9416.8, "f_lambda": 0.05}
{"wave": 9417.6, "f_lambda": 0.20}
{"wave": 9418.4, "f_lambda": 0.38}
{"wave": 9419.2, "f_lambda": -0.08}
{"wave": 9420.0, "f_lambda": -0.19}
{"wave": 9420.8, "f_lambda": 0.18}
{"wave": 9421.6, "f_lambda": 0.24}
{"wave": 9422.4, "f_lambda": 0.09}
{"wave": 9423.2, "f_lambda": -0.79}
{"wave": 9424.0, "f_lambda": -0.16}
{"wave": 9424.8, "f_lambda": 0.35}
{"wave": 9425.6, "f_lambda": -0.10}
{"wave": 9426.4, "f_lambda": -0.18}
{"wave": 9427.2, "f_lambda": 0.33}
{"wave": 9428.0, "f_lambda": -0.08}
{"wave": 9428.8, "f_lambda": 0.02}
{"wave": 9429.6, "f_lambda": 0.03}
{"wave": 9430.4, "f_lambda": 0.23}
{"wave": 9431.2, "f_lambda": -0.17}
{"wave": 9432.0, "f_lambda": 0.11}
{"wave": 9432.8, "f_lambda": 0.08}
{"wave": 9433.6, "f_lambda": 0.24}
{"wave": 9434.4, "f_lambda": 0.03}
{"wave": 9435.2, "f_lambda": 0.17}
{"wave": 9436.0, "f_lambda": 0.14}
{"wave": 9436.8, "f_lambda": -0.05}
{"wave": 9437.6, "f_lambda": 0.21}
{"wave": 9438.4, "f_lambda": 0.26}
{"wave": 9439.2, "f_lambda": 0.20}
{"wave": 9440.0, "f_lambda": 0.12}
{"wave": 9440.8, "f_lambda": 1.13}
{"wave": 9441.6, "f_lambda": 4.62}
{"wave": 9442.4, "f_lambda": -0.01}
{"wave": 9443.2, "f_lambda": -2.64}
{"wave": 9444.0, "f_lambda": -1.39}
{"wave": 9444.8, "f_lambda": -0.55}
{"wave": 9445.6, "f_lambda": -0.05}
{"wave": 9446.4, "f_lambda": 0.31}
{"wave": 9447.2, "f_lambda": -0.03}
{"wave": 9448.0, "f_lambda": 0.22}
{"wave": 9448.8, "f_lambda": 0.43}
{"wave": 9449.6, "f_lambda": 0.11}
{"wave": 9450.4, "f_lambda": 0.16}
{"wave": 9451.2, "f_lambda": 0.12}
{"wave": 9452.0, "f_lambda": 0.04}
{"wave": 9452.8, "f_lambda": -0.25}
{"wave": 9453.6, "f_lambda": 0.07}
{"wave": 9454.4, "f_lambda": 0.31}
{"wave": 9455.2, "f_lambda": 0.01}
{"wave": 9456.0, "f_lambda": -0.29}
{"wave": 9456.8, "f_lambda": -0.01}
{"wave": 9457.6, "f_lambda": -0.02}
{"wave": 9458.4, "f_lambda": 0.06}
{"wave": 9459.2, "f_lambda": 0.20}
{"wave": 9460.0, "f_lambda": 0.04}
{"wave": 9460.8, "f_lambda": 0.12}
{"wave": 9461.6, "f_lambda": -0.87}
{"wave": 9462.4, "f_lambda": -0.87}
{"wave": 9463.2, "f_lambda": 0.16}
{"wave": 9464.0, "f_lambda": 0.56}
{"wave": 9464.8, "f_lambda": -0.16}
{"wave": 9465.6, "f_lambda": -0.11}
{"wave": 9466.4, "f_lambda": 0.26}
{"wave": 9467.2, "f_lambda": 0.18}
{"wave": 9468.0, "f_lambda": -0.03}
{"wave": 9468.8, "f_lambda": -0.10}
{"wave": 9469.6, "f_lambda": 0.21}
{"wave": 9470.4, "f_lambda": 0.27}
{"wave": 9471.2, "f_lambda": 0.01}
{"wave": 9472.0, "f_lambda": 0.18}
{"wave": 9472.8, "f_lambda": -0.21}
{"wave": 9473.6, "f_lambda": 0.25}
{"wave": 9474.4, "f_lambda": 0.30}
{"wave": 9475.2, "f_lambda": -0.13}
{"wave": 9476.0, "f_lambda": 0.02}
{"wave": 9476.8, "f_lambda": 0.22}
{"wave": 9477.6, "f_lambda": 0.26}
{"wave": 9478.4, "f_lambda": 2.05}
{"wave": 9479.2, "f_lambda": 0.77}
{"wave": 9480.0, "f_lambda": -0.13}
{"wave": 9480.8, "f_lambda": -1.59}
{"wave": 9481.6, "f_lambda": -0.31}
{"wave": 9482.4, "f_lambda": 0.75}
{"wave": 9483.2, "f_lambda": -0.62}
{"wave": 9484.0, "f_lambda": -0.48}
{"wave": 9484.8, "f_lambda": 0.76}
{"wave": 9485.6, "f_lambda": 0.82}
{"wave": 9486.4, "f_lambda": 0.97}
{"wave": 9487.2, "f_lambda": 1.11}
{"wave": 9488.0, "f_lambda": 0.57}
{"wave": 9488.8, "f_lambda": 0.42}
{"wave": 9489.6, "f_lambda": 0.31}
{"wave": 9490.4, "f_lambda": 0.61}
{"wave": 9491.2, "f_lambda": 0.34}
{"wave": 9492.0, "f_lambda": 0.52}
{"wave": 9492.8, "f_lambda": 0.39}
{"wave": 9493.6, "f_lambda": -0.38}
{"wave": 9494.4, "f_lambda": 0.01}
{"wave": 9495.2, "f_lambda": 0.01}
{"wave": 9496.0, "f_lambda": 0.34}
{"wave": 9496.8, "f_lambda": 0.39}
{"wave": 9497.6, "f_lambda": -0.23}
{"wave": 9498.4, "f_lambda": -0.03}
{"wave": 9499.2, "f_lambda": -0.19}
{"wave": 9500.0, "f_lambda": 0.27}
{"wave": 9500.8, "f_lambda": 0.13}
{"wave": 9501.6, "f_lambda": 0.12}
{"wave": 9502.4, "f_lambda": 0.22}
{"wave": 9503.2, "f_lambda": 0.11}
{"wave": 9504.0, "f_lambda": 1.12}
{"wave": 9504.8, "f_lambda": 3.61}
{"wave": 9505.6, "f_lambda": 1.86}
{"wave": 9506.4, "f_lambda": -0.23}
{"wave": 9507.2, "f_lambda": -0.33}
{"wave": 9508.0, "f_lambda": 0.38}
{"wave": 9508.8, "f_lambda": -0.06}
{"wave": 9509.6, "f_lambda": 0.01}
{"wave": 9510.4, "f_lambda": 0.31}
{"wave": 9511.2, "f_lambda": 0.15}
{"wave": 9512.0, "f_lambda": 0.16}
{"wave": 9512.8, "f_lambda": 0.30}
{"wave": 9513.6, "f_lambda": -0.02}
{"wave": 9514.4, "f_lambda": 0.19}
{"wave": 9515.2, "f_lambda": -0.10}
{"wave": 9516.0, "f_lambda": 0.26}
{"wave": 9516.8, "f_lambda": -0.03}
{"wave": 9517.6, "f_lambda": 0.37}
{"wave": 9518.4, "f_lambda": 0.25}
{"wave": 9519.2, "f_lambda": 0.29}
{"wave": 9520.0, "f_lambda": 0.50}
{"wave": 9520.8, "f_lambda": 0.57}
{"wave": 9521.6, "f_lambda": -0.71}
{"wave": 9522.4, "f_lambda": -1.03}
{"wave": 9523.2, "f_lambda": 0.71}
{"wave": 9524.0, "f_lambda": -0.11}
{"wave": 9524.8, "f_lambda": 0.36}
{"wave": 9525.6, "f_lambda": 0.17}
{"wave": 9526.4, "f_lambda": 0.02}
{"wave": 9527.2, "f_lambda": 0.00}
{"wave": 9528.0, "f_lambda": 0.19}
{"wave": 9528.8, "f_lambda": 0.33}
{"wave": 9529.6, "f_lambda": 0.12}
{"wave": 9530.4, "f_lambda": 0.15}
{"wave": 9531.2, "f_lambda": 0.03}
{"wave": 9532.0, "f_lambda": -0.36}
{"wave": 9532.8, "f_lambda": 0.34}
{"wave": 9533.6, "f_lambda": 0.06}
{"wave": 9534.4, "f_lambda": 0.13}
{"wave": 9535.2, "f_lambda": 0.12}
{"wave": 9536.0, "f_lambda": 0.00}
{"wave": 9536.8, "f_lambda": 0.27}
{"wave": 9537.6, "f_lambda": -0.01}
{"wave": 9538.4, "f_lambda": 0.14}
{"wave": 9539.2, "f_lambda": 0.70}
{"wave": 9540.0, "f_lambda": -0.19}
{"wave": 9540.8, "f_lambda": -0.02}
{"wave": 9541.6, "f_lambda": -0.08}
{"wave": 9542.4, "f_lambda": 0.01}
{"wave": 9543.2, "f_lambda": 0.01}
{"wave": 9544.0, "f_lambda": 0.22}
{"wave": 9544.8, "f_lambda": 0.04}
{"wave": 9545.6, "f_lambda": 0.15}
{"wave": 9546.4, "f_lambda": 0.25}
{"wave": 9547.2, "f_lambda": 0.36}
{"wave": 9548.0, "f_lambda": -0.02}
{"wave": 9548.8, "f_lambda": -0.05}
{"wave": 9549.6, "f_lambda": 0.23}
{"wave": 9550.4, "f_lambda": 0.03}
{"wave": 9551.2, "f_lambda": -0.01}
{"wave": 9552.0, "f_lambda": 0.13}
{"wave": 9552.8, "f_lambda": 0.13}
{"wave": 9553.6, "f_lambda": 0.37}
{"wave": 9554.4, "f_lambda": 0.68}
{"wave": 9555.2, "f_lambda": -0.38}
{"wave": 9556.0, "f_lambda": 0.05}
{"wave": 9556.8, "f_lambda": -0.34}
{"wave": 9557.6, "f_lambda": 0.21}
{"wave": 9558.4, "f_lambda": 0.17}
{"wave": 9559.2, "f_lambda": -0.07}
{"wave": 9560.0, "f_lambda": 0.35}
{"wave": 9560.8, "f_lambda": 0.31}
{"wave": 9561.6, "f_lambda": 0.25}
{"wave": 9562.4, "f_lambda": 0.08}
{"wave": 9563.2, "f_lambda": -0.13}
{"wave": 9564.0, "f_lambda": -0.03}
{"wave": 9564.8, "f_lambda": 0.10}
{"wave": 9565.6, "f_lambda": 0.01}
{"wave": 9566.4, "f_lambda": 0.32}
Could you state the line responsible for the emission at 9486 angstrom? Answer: H-beta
